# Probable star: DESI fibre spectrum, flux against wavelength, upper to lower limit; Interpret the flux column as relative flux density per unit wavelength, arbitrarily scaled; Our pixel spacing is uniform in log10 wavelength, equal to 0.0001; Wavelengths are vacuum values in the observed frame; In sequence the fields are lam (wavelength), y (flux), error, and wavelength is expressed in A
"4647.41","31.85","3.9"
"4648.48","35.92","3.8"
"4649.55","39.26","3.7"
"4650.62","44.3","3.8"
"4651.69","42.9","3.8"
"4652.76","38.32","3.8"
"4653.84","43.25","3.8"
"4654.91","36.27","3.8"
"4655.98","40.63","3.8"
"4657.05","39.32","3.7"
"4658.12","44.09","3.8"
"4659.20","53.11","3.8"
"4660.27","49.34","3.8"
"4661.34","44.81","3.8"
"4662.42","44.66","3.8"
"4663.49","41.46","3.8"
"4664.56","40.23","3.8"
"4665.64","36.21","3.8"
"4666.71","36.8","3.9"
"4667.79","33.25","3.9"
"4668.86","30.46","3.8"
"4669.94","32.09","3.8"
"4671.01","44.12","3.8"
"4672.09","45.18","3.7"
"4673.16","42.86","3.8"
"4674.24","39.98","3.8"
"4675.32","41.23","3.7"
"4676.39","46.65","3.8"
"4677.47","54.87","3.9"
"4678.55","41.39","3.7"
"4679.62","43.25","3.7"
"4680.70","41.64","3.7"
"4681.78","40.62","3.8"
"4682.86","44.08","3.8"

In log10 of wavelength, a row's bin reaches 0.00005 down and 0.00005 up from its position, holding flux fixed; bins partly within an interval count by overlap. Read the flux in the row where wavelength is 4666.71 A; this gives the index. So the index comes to 36.8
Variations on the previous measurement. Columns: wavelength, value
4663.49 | 41.46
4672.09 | 45.18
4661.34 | 44.81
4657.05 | 39.32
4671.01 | 44.12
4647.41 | 31.85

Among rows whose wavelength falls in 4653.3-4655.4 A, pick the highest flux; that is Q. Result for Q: 43.25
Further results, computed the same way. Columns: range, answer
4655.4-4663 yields 53.11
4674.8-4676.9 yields 46.65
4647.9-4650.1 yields 39.26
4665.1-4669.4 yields 36.8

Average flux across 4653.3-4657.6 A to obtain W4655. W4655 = 39.9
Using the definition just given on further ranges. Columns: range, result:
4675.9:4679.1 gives 47.6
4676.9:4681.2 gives 45.3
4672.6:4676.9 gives 42.7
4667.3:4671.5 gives 34.9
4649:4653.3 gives 41.2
